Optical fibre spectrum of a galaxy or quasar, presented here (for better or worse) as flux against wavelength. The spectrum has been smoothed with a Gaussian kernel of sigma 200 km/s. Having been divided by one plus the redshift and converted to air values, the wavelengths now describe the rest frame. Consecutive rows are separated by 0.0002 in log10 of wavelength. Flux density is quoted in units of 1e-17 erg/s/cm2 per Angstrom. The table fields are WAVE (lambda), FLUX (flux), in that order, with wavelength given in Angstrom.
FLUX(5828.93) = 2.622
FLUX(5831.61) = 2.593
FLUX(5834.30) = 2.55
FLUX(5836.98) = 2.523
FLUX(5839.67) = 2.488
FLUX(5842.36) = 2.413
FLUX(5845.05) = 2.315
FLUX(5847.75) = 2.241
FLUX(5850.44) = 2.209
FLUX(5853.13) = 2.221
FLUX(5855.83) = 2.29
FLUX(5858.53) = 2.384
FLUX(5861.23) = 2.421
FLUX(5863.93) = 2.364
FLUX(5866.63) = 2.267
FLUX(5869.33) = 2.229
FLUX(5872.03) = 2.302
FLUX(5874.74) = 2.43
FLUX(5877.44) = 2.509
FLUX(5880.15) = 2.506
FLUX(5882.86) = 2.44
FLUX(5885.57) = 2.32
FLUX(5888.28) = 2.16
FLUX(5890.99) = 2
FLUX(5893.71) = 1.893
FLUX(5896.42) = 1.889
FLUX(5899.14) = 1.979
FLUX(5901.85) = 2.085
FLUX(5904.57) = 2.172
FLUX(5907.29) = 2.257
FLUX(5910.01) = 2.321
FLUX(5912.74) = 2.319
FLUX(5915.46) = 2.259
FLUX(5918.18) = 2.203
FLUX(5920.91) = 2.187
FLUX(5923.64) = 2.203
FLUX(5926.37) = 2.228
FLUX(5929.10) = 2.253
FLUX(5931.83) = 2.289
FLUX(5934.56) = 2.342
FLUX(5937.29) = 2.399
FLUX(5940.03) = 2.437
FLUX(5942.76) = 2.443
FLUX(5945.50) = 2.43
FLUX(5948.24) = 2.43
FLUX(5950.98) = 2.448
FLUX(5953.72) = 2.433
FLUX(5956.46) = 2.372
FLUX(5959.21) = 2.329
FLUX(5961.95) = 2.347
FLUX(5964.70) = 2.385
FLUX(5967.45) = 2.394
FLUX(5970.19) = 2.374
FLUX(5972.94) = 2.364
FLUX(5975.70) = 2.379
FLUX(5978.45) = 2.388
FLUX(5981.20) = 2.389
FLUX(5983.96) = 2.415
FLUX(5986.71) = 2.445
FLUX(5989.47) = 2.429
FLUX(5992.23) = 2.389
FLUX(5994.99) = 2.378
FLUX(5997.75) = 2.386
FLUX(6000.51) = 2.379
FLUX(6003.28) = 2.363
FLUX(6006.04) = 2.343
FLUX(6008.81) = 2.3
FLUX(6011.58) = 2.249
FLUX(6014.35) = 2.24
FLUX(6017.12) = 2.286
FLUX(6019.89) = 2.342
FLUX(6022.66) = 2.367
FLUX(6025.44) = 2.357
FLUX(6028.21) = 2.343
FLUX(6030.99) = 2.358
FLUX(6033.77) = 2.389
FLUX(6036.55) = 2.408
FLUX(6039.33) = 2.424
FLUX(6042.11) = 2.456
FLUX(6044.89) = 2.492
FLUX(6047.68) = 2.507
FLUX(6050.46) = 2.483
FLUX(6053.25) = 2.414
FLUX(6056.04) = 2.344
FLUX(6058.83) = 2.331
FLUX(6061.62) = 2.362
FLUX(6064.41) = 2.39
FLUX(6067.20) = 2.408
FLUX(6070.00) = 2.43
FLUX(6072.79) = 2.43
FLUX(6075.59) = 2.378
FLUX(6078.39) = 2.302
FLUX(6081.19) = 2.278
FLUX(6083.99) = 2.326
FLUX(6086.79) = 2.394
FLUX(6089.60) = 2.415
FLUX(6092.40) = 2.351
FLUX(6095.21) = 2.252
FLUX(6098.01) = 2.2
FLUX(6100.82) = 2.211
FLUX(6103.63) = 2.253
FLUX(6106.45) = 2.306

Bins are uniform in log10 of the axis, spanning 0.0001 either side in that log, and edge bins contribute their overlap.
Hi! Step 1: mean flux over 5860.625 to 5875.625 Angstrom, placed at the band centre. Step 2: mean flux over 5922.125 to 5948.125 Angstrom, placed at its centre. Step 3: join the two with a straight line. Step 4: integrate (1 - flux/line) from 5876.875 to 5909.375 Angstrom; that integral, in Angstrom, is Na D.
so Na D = 2.1 Angstrom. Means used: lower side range 2.33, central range 2.18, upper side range 2.34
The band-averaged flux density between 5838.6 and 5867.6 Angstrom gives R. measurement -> 2.33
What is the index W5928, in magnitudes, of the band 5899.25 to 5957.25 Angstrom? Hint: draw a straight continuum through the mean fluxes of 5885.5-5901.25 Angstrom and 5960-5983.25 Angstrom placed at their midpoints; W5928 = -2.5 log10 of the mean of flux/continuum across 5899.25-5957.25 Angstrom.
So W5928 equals -0.06 mag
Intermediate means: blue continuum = 2.02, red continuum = 2.38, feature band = 2.3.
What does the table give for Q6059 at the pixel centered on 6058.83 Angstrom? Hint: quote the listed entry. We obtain 2.331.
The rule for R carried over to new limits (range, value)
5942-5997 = 2.4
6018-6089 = 2.39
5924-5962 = 2.37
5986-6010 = 2.38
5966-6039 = 2.36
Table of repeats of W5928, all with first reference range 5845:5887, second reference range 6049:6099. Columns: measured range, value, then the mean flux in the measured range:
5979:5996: -0.02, 2.41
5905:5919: 0.04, 2.27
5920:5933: 0.05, 2.23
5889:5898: 0.20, 1.94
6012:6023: 0.03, 2.3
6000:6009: 0.00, 2.35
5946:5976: -0.02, 2.39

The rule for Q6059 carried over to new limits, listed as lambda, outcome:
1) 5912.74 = 2.319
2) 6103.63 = 2.253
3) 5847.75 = 2.241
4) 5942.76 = 2.443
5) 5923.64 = 2.203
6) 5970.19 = 2.374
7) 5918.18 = 2.203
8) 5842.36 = 2.413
